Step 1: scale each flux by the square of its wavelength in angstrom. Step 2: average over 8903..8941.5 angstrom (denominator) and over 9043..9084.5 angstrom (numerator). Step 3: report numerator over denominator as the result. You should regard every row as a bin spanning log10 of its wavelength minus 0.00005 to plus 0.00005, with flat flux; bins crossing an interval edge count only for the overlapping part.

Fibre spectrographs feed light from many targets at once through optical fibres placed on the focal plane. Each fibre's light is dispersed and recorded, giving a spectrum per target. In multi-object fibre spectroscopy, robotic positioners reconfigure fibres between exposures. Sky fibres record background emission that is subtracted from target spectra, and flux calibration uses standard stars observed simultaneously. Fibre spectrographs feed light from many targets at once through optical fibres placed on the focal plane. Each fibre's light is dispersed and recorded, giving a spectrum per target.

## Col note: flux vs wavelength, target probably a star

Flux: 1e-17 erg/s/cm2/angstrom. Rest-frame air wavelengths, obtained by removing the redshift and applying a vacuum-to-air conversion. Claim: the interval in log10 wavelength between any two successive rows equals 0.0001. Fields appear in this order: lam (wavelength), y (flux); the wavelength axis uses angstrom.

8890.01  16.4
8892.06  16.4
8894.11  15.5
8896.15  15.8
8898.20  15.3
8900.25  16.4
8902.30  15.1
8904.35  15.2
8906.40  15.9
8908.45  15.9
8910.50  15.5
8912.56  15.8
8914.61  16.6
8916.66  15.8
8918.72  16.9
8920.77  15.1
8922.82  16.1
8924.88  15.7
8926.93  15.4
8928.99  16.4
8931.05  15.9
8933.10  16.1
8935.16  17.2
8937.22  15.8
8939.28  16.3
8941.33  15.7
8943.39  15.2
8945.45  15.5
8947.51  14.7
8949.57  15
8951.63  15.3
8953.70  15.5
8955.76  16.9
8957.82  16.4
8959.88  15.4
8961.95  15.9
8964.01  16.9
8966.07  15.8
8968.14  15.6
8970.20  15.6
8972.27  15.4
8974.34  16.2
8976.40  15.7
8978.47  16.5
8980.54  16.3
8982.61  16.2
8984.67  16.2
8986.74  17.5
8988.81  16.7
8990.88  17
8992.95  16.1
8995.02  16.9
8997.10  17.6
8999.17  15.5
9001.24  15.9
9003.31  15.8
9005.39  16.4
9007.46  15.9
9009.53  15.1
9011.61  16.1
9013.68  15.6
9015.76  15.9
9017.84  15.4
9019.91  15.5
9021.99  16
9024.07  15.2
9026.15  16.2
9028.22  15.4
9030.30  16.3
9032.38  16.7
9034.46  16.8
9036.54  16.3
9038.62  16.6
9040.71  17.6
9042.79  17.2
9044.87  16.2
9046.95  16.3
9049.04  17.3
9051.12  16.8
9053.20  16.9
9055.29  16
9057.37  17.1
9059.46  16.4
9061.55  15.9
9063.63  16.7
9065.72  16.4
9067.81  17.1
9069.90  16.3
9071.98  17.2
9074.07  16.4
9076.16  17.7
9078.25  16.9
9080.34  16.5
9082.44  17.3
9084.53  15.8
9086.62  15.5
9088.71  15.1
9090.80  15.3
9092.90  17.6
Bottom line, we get 1.1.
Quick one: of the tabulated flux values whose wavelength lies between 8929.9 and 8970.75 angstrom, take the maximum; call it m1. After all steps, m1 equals 17.2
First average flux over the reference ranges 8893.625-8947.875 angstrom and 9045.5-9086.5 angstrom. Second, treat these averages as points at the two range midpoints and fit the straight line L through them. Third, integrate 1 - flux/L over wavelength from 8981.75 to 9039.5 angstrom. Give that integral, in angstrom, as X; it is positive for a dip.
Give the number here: 0.6 angstrom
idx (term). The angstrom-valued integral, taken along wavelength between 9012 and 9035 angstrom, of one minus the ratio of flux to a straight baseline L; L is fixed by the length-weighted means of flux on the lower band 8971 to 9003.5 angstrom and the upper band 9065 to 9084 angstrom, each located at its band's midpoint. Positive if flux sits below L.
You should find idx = 0.92 angstrom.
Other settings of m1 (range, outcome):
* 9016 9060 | 17.6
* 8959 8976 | 16.9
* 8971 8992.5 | 17.5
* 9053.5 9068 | 17.1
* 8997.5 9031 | 16.4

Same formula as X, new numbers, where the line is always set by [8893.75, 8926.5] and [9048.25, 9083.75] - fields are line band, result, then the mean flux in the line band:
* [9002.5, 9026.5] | 1.0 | 15.7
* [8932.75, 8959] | 0.3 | 15.8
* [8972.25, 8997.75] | -0.4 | 16.5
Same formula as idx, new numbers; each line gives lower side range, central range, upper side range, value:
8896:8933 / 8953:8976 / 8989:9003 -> 0.4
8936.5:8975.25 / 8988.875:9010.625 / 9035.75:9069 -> -0.1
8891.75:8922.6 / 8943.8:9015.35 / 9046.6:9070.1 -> 0.8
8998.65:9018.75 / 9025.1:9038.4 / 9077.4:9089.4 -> -0.3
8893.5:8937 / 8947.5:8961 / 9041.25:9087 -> 0.4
